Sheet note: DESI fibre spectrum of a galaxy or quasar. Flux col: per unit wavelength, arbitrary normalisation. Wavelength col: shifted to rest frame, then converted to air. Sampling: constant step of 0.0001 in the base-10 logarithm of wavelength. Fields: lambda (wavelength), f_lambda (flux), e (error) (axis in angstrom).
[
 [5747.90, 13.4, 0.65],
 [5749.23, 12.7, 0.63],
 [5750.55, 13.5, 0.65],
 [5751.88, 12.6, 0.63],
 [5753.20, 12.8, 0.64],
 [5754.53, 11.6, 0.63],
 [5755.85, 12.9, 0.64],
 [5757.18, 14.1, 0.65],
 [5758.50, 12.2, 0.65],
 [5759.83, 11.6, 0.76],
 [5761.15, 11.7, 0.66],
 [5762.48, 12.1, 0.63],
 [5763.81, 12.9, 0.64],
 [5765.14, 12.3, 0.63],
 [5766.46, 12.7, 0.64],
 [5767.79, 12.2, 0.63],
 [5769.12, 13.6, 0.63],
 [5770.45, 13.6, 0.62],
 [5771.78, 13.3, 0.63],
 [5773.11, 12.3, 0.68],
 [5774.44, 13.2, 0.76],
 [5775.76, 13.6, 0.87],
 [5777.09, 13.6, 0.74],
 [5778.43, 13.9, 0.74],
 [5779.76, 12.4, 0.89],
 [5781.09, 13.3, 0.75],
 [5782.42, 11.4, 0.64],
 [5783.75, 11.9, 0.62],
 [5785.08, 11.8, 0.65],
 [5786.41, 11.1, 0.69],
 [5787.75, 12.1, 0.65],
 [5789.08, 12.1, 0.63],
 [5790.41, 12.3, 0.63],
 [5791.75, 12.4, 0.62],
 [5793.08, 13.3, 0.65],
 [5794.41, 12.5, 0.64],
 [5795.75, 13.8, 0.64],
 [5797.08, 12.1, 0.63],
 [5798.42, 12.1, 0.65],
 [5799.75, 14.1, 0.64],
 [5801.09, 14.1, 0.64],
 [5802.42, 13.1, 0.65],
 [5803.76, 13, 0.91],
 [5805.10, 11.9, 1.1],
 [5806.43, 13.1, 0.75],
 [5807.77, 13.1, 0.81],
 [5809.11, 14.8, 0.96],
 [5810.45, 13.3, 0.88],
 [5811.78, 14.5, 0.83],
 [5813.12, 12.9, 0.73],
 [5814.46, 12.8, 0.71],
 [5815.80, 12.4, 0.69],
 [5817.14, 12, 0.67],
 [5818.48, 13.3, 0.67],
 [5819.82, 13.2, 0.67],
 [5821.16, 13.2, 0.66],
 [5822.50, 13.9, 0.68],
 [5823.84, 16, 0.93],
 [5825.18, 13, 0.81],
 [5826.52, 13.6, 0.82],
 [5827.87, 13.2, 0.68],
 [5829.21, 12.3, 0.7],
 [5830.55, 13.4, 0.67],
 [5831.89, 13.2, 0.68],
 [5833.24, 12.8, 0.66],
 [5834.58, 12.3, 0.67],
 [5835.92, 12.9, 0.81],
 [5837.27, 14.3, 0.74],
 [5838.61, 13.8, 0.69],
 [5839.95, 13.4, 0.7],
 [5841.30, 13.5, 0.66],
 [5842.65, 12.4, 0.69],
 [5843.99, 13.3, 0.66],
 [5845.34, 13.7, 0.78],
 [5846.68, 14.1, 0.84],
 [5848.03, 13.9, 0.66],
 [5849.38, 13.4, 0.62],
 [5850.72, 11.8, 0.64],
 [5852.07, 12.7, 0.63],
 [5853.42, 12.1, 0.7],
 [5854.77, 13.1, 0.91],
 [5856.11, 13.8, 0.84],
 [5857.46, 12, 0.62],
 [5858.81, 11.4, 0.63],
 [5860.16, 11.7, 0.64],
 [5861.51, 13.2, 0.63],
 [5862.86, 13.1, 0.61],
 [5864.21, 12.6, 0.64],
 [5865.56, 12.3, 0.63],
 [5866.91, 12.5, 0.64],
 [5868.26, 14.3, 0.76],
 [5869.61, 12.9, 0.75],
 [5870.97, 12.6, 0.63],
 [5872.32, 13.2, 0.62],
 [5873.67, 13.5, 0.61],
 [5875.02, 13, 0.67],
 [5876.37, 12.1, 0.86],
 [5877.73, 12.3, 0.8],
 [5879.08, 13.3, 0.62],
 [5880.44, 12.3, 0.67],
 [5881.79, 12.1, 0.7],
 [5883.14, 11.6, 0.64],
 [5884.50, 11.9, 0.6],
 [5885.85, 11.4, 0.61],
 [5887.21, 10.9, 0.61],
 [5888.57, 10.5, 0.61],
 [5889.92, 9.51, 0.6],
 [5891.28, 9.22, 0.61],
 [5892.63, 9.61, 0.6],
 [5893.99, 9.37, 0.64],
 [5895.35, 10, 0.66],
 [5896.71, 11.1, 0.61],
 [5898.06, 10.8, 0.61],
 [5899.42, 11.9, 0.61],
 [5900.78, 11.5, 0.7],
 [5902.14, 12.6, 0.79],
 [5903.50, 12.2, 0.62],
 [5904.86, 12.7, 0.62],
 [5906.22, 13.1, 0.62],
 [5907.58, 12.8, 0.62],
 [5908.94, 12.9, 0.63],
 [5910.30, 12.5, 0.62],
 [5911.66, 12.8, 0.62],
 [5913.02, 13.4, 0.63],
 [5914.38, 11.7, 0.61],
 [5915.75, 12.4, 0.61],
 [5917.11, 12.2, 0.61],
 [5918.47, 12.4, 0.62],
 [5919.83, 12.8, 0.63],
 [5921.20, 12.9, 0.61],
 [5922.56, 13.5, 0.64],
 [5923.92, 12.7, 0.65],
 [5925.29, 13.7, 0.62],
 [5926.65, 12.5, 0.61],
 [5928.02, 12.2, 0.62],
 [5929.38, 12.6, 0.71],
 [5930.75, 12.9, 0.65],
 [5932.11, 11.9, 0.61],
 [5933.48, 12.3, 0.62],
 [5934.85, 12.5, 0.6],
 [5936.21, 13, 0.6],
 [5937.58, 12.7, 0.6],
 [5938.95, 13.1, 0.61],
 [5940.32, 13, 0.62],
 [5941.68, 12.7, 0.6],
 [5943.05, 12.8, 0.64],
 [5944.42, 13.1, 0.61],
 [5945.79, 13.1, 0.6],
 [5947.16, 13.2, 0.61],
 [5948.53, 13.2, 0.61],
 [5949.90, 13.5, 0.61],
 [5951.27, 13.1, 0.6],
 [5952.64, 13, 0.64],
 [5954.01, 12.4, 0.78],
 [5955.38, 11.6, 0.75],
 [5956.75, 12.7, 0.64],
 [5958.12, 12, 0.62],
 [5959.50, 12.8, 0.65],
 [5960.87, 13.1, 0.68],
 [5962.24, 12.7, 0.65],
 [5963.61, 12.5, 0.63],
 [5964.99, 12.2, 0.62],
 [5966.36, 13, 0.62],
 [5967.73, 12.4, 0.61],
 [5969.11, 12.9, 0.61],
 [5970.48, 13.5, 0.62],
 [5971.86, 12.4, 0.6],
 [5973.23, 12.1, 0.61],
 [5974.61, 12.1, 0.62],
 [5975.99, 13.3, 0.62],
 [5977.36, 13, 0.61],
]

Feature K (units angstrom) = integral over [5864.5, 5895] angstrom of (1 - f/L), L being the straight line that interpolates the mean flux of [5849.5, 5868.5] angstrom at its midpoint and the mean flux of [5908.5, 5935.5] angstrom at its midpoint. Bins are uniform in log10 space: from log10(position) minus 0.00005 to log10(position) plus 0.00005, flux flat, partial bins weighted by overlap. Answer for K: 1.9 angstrom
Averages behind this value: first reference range 12.6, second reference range 12.6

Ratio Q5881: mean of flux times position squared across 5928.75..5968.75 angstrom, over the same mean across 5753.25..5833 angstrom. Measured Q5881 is 1.04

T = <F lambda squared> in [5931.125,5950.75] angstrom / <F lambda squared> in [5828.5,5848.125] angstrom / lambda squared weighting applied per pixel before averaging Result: 1.00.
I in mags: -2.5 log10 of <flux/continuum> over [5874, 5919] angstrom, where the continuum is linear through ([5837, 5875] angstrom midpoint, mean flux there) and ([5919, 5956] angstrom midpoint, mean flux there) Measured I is 0.100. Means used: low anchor 13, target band 11.8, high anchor 12.8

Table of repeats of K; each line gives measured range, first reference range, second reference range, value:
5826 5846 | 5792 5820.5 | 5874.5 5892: -1.13 angstrom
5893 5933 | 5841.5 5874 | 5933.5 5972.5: 1.79 angstrom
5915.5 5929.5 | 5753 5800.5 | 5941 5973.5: 0.00 angstrom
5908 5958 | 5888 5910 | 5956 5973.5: -3.20 angstrom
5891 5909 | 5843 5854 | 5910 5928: 1.98 angstrom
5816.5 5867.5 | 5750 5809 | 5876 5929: -3.04 angstrom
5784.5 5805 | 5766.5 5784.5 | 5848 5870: 0.38 angstrom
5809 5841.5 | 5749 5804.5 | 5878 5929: -2.41 angstrom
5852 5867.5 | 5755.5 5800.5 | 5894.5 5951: 0.08 angstrom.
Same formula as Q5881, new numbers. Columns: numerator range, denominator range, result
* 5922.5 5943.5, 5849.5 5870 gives 1.03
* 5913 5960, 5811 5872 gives 1.00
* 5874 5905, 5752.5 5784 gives 0.93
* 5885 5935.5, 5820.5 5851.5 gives 0.92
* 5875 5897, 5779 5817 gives 0.90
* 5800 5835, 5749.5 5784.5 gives 1.06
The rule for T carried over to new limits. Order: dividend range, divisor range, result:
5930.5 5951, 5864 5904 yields 1.12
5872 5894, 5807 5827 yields 0.88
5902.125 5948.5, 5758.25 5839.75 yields 1.03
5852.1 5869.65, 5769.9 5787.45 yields 1.03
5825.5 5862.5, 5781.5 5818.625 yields 1.04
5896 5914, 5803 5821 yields 0.97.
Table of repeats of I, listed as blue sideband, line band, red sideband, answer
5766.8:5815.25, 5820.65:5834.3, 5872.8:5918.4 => -0.08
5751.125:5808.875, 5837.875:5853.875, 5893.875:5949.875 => -0.05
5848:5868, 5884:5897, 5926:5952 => 0.23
